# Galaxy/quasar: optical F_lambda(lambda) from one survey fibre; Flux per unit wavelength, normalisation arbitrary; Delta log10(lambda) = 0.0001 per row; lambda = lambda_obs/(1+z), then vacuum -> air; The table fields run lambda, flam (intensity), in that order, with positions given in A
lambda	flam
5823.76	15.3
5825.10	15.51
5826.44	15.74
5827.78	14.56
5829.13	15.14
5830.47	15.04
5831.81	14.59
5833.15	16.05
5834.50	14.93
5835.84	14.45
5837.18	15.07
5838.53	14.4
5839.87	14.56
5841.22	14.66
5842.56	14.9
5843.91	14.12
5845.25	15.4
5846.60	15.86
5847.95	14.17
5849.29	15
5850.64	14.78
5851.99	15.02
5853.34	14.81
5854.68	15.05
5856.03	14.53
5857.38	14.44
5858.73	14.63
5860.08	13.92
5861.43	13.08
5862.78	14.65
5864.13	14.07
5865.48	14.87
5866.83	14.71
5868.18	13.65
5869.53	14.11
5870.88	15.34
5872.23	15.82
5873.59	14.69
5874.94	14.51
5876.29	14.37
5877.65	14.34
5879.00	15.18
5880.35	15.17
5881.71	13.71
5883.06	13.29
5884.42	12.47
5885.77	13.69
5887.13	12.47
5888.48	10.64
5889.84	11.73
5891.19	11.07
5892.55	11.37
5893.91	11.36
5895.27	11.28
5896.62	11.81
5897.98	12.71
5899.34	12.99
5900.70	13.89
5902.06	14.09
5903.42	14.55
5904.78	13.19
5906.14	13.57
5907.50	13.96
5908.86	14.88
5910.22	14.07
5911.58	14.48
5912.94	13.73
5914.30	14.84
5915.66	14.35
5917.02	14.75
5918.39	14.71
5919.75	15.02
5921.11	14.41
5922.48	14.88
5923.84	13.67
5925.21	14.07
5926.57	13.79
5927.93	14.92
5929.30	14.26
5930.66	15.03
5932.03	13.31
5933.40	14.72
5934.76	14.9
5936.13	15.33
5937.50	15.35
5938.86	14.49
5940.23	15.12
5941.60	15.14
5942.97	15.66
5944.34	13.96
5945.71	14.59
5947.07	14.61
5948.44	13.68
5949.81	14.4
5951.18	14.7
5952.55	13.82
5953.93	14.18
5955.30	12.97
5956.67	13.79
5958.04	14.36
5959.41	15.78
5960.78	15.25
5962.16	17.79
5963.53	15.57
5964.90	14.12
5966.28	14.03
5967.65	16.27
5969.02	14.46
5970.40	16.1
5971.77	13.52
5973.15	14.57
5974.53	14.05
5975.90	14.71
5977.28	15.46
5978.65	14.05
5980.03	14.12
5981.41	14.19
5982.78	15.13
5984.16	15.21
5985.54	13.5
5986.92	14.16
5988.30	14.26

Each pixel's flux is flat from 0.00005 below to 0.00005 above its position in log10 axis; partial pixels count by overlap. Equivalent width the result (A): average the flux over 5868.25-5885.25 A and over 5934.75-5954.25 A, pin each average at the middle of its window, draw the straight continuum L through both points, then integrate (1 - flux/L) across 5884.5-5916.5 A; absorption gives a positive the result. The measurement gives 3.11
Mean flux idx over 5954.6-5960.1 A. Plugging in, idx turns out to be 14.2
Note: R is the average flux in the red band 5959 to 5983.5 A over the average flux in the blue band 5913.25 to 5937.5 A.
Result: 1.0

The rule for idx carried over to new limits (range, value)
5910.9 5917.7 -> 14.4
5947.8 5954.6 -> 14.1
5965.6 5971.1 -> 15.2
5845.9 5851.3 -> 14.9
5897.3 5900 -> 12.8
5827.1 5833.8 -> 15.1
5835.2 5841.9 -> 14.6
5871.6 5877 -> 14.8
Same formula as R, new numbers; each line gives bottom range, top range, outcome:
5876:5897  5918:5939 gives 1.14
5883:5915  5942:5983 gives 1.13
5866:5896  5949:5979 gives 1.10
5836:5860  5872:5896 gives 0.89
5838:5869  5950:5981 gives 1.01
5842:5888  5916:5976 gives 1.02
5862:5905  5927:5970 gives 1.09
